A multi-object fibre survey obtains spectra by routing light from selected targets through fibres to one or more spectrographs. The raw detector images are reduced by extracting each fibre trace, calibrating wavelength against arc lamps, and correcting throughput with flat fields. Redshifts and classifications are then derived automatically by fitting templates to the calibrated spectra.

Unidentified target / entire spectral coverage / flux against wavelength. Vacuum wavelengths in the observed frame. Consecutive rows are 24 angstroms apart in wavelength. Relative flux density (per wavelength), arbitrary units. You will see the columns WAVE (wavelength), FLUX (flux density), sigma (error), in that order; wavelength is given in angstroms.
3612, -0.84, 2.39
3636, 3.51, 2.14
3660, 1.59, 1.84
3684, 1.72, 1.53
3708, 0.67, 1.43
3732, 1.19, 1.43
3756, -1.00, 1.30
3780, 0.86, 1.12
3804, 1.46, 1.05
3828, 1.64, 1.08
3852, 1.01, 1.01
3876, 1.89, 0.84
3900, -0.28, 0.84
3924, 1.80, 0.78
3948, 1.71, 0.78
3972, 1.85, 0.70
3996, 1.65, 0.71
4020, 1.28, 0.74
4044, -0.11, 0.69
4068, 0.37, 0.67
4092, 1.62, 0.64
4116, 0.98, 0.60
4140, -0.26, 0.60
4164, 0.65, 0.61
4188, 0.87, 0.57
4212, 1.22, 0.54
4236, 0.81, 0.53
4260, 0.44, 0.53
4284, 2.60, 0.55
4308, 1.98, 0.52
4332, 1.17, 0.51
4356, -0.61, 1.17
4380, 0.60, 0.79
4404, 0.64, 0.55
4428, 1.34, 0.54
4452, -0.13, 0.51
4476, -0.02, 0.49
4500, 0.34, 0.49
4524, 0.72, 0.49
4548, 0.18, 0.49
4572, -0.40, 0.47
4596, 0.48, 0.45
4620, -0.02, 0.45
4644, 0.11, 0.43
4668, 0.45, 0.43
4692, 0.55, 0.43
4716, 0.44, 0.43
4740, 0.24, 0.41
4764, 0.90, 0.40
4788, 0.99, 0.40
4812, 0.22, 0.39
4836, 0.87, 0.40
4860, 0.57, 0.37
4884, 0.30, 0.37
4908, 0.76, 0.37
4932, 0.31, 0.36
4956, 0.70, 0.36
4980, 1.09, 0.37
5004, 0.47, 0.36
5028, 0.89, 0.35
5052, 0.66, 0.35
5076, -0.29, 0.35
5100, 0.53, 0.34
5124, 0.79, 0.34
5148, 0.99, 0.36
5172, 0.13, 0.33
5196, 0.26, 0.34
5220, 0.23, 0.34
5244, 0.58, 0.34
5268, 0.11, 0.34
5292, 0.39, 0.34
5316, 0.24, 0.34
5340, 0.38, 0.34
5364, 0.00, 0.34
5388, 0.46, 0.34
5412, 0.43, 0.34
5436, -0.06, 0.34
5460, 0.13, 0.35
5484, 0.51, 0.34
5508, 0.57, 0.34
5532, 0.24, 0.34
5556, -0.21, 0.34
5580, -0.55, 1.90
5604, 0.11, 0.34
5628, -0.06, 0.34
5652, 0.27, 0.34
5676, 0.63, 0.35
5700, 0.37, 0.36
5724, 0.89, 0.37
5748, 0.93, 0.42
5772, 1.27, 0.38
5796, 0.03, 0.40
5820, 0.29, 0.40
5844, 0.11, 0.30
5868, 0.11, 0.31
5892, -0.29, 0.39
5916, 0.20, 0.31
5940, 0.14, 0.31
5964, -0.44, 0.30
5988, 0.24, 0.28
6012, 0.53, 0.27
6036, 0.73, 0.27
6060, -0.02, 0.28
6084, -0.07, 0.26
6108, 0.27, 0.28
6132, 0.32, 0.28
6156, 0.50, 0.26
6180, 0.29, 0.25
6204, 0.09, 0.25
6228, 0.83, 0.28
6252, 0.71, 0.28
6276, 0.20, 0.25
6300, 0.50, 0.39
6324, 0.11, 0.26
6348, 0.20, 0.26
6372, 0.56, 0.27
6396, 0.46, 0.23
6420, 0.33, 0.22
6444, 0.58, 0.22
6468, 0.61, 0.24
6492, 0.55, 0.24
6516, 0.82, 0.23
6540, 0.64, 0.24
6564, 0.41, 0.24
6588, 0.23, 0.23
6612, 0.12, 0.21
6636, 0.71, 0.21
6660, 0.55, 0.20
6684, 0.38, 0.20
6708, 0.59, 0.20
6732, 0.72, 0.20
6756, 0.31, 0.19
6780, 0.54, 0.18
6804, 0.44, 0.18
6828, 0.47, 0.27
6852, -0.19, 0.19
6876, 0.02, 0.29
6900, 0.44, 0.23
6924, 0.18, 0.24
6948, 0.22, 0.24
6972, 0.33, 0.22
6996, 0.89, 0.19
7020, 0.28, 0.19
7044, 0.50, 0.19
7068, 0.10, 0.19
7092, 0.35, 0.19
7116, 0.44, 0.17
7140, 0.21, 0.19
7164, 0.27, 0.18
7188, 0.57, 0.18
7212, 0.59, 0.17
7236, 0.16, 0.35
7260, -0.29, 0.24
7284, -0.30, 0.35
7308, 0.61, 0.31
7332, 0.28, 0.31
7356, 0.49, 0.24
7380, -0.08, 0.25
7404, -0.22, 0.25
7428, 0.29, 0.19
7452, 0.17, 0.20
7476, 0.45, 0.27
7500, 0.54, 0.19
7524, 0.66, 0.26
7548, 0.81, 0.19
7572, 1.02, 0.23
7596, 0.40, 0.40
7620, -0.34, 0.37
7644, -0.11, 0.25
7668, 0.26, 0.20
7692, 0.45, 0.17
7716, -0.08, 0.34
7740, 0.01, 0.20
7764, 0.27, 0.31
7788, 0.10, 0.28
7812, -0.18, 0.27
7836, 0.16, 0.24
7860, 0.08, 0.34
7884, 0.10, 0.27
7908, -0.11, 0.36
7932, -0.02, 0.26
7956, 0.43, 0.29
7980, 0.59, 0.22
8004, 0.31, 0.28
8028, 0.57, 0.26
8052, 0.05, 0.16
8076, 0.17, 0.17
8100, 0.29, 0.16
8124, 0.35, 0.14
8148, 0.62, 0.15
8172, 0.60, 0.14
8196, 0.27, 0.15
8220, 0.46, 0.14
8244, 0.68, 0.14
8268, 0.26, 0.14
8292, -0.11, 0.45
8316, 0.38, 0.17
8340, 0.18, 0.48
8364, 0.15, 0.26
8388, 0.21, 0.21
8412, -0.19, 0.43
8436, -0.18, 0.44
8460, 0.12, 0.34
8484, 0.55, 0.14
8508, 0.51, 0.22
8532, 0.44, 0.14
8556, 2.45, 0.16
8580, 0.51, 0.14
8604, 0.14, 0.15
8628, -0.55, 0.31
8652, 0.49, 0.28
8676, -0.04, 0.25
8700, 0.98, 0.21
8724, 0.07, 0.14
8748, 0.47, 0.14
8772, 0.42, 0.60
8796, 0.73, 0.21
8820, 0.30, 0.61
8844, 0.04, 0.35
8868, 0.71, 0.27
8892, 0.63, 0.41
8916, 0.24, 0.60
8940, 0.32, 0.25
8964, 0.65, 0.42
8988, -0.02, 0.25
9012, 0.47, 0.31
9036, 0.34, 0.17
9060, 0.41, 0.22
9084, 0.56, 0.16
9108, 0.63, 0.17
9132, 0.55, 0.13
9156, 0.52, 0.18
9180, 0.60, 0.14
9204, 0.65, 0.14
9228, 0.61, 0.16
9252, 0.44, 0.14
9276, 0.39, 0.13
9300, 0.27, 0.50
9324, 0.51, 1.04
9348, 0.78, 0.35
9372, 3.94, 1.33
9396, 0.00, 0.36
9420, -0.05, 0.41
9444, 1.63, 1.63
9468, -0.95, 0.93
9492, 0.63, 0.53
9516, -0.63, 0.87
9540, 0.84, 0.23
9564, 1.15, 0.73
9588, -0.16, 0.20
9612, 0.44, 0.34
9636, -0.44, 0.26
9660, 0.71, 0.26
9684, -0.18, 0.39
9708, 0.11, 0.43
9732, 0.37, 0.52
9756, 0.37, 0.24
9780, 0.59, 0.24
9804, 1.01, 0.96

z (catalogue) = 1.296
